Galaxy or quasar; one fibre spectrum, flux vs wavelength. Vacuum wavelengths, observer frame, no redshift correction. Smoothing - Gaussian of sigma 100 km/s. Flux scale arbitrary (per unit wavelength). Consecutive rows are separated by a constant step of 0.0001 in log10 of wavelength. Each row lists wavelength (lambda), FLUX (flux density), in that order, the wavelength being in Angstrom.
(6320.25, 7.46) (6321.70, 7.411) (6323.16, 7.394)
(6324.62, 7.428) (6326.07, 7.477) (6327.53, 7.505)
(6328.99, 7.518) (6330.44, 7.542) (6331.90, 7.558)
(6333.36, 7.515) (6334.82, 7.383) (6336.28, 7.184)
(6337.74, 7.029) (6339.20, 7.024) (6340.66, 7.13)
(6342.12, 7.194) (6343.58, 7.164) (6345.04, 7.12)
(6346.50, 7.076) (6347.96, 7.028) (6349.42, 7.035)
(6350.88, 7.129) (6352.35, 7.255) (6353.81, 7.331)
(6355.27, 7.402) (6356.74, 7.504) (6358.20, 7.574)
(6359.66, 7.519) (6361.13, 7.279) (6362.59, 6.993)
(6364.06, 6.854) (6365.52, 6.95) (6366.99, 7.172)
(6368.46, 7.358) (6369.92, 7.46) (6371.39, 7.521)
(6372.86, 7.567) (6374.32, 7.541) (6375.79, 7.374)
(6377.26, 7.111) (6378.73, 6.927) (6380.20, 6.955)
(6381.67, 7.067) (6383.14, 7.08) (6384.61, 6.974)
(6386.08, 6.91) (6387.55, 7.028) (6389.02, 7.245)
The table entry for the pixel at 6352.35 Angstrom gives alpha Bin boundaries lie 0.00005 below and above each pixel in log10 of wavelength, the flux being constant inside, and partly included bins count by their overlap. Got 7.255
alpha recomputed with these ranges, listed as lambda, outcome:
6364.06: 6.854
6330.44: 7.542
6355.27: 7.402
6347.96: 7.028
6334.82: 7.383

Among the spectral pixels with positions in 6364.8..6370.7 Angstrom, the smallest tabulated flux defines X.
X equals 6.95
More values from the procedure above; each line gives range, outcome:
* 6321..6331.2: 7.394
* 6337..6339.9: 7.024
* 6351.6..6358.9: 7.255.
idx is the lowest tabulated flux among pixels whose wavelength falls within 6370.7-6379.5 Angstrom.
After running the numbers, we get 6.927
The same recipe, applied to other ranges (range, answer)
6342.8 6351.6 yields 7.028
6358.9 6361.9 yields 7.279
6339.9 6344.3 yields 7.13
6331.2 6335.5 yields 7.383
